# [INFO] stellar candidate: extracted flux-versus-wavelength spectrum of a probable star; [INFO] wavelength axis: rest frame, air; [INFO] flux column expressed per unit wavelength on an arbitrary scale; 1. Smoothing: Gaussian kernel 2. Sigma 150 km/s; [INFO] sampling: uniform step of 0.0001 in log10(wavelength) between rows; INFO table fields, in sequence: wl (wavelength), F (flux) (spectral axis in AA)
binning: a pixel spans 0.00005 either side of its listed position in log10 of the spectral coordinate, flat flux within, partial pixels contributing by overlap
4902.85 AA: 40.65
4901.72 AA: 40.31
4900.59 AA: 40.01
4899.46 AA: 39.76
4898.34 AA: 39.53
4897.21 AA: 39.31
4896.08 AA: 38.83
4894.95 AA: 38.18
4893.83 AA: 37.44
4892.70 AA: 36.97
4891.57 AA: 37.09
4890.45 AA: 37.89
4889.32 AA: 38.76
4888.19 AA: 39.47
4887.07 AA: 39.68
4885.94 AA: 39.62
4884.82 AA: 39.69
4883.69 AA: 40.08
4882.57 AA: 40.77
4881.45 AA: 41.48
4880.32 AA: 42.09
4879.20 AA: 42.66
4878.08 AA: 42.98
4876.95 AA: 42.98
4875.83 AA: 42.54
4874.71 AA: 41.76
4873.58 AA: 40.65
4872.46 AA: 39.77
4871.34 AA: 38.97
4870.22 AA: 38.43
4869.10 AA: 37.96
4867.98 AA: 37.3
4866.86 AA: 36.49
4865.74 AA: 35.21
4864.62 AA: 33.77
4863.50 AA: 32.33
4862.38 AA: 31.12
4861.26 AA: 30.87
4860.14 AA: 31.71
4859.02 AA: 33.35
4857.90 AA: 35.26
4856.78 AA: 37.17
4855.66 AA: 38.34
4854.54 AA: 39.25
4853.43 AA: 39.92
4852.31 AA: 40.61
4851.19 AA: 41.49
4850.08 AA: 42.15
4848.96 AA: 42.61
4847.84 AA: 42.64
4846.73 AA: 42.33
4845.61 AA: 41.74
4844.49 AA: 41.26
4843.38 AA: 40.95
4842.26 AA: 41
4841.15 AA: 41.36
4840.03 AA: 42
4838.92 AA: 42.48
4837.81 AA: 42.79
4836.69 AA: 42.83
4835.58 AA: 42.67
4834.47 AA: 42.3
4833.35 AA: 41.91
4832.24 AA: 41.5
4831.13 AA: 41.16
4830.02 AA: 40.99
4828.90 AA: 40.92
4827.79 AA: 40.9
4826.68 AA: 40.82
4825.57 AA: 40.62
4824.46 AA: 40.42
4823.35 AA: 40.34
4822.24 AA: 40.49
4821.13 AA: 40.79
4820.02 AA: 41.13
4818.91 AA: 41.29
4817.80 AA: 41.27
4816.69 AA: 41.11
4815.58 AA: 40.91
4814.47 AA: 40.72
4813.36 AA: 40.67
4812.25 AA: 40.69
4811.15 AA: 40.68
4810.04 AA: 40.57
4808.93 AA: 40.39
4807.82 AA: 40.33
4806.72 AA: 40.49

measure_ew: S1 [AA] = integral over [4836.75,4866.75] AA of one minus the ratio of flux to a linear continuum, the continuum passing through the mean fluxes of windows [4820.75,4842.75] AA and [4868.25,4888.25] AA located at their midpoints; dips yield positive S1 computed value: 1.80 AA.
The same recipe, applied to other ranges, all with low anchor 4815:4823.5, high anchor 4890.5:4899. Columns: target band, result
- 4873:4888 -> -1.0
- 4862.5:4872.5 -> 0.7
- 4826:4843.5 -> -0.6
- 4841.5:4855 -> -0.5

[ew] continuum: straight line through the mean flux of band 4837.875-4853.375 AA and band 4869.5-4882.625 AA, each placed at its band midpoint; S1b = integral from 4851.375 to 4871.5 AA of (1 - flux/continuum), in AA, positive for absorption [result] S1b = 2.6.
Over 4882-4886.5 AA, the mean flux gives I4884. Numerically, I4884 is 40.1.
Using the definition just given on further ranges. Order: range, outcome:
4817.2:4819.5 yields 41.2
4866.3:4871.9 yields 37.9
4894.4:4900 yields 39.1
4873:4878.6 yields 42.1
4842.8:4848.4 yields 41.8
